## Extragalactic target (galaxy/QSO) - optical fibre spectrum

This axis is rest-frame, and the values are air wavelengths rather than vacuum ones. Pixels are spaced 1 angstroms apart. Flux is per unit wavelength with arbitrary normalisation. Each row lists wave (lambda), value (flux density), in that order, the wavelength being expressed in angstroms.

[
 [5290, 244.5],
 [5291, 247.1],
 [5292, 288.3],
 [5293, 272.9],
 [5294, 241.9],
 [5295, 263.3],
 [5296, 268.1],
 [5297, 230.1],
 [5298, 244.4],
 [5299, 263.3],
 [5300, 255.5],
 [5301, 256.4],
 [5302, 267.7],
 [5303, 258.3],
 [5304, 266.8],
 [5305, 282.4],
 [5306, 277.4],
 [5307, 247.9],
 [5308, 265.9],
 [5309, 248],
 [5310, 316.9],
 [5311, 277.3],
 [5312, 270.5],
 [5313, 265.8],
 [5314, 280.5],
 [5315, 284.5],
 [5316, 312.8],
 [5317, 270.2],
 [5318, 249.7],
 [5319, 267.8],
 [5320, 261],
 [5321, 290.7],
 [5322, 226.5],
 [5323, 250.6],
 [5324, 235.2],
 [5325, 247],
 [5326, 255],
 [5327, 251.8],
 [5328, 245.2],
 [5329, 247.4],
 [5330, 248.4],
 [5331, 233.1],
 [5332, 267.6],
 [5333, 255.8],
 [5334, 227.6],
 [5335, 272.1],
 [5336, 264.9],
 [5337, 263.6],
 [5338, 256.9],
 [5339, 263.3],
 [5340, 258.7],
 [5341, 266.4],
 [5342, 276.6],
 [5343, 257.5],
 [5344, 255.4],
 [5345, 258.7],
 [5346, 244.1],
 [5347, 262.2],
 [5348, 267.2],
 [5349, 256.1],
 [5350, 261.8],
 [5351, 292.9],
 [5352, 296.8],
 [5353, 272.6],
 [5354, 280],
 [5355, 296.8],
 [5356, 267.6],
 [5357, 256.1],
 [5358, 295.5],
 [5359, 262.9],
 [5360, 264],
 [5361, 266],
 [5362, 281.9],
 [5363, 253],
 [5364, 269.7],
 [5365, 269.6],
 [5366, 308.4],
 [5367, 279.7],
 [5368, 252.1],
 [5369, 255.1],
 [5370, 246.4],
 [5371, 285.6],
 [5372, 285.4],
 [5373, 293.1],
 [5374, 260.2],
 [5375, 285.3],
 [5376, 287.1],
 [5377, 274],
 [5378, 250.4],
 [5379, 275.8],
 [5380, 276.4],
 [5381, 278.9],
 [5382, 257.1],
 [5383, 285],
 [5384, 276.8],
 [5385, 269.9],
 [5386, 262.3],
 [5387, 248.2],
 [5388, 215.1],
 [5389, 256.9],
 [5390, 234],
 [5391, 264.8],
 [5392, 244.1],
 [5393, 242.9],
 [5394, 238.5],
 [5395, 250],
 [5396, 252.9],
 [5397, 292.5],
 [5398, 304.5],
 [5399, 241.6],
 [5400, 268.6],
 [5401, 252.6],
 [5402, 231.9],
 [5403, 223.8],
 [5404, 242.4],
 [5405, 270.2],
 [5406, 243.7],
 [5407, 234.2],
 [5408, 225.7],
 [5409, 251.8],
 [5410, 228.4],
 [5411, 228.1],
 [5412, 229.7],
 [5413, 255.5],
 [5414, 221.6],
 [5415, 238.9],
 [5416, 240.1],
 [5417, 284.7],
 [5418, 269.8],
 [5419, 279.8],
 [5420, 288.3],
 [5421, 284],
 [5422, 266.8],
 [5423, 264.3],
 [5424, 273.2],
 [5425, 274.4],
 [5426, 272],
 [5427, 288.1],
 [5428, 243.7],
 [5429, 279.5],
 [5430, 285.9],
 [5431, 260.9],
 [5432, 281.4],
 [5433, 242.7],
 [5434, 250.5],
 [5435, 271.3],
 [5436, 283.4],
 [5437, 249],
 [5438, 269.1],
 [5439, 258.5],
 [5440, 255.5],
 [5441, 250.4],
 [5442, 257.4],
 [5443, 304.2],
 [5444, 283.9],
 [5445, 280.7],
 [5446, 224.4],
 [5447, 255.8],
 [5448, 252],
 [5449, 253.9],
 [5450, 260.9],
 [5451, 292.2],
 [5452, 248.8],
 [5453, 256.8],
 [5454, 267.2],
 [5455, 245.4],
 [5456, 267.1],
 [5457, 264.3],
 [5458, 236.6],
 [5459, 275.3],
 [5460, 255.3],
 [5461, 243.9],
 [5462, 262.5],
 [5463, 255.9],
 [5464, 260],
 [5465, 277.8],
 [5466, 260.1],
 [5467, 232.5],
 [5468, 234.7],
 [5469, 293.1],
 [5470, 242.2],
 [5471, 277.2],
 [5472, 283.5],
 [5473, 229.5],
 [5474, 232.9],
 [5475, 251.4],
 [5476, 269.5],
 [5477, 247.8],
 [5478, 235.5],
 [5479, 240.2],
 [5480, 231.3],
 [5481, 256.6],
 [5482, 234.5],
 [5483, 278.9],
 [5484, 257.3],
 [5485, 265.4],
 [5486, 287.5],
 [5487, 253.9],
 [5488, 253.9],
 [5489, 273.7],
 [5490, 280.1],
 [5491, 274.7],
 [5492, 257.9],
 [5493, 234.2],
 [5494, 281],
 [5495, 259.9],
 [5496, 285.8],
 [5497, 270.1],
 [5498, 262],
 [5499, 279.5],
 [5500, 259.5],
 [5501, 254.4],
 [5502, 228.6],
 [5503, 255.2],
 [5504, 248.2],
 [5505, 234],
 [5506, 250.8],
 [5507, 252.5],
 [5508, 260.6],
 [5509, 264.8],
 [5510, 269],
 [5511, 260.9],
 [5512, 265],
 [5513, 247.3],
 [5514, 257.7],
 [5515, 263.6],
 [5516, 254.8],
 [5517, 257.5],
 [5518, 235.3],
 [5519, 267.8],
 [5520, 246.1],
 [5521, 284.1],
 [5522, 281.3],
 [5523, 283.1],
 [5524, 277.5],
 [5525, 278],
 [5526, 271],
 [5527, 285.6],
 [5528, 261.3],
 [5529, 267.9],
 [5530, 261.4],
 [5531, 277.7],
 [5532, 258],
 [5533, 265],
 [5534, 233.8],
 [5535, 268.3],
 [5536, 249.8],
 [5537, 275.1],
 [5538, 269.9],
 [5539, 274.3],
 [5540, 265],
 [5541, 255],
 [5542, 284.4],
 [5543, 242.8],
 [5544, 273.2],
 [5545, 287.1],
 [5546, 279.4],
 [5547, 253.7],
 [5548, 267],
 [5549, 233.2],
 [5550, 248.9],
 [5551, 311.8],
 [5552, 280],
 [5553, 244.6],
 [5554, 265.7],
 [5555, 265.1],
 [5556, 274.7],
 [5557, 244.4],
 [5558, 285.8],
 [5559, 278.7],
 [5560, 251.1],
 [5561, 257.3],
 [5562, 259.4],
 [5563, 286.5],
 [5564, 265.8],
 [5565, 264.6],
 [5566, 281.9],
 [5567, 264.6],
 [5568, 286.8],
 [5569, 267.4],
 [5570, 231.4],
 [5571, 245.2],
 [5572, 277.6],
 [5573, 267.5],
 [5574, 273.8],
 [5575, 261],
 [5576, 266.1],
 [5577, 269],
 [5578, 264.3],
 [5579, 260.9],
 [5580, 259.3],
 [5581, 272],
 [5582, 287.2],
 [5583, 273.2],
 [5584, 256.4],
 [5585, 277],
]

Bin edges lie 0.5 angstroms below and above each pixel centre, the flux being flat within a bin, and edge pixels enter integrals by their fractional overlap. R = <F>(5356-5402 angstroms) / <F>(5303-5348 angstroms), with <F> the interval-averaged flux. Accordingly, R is 1.01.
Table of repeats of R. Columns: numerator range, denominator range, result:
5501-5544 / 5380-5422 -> 1.03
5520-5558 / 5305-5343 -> 1.02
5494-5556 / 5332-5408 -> 1.00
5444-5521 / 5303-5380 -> 0.97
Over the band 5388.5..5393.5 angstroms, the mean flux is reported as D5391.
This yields 249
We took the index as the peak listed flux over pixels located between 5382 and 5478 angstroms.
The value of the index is 304.5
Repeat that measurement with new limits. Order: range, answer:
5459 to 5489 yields 293.1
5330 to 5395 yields 308.4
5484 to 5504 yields 287.5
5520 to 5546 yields 287.1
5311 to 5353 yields 312.8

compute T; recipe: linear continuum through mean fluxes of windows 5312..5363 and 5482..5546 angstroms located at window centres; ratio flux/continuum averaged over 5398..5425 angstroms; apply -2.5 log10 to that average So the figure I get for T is 0.05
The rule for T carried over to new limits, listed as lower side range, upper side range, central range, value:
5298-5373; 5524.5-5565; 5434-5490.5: 0.03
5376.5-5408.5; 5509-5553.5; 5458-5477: 0.02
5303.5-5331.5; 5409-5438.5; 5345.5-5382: -0.04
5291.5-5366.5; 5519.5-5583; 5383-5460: 0.03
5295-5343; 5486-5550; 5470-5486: 0.04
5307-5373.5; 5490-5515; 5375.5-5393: 0.01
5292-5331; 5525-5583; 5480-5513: 0.02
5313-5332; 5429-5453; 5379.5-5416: 0.05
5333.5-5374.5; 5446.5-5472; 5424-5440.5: -0.02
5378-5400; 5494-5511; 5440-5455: -0.01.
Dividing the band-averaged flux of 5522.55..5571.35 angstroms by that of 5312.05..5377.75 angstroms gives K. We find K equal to 1.0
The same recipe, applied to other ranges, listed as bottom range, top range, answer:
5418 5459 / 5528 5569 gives 1.00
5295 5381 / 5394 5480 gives 0.97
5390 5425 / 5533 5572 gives 1.05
